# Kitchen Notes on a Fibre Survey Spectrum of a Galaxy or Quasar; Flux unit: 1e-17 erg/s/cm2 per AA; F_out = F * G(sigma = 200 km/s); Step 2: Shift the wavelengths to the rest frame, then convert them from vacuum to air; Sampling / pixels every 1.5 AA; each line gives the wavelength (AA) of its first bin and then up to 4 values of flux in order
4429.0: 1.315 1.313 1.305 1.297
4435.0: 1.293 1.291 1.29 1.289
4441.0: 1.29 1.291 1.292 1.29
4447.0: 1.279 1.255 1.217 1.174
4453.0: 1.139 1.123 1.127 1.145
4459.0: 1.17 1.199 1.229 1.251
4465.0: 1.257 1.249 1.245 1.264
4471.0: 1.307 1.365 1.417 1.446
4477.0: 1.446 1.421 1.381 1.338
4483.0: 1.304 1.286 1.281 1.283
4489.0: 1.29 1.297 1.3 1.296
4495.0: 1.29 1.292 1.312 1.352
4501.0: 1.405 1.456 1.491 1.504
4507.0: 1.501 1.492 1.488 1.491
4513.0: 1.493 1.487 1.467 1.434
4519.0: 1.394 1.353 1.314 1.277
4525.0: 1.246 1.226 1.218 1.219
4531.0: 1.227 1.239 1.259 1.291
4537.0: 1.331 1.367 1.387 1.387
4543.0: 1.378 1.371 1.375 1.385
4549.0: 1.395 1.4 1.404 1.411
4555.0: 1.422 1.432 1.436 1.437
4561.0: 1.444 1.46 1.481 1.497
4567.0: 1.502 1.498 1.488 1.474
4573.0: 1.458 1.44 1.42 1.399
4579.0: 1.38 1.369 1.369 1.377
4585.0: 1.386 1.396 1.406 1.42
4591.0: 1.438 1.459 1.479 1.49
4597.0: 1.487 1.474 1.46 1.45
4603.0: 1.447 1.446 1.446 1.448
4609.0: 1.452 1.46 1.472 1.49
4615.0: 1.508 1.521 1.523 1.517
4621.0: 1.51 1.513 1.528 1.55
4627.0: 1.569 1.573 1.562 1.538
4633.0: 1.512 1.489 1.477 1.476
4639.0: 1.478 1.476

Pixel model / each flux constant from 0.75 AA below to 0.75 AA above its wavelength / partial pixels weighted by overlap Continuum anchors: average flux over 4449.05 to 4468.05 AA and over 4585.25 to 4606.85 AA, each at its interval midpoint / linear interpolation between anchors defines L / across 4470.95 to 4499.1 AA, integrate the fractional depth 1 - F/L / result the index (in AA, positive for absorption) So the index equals -2.1 AA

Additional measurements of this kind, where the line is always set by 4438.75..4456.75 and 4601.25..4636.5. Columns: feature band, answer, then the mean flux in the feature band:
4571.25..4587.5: 0.39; 1.4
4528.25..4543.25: 0.73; 1.3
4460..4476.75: -0.48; 1.3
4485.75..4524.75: -1.89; 1.39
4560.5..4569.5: -0.42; 1.48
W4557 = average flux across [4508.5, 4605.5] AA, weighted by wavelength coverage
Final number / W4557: 1.4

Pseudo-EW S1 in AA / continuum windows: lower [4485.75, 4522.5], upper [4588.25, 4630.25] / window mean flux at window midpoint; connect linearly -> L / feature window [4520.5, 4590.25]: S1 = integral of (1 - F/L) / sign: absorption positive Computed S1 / 2.9 AA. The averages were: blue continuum 1.39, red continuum 1.49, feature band 1.38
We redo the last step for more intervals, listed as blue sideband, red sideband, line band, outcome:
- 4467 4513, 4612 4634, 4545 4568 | 0.3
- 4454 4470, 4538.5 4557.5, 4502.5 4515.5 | -1.8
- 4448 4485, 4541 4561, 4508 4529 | -0.5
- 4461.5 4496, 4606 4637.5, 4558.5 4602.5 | 0.3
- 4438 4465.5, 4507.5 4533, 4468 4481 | -1.1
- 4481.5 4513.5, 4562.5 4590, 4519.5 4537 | 1.6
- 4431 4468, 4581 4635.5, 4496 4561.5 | -1.1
